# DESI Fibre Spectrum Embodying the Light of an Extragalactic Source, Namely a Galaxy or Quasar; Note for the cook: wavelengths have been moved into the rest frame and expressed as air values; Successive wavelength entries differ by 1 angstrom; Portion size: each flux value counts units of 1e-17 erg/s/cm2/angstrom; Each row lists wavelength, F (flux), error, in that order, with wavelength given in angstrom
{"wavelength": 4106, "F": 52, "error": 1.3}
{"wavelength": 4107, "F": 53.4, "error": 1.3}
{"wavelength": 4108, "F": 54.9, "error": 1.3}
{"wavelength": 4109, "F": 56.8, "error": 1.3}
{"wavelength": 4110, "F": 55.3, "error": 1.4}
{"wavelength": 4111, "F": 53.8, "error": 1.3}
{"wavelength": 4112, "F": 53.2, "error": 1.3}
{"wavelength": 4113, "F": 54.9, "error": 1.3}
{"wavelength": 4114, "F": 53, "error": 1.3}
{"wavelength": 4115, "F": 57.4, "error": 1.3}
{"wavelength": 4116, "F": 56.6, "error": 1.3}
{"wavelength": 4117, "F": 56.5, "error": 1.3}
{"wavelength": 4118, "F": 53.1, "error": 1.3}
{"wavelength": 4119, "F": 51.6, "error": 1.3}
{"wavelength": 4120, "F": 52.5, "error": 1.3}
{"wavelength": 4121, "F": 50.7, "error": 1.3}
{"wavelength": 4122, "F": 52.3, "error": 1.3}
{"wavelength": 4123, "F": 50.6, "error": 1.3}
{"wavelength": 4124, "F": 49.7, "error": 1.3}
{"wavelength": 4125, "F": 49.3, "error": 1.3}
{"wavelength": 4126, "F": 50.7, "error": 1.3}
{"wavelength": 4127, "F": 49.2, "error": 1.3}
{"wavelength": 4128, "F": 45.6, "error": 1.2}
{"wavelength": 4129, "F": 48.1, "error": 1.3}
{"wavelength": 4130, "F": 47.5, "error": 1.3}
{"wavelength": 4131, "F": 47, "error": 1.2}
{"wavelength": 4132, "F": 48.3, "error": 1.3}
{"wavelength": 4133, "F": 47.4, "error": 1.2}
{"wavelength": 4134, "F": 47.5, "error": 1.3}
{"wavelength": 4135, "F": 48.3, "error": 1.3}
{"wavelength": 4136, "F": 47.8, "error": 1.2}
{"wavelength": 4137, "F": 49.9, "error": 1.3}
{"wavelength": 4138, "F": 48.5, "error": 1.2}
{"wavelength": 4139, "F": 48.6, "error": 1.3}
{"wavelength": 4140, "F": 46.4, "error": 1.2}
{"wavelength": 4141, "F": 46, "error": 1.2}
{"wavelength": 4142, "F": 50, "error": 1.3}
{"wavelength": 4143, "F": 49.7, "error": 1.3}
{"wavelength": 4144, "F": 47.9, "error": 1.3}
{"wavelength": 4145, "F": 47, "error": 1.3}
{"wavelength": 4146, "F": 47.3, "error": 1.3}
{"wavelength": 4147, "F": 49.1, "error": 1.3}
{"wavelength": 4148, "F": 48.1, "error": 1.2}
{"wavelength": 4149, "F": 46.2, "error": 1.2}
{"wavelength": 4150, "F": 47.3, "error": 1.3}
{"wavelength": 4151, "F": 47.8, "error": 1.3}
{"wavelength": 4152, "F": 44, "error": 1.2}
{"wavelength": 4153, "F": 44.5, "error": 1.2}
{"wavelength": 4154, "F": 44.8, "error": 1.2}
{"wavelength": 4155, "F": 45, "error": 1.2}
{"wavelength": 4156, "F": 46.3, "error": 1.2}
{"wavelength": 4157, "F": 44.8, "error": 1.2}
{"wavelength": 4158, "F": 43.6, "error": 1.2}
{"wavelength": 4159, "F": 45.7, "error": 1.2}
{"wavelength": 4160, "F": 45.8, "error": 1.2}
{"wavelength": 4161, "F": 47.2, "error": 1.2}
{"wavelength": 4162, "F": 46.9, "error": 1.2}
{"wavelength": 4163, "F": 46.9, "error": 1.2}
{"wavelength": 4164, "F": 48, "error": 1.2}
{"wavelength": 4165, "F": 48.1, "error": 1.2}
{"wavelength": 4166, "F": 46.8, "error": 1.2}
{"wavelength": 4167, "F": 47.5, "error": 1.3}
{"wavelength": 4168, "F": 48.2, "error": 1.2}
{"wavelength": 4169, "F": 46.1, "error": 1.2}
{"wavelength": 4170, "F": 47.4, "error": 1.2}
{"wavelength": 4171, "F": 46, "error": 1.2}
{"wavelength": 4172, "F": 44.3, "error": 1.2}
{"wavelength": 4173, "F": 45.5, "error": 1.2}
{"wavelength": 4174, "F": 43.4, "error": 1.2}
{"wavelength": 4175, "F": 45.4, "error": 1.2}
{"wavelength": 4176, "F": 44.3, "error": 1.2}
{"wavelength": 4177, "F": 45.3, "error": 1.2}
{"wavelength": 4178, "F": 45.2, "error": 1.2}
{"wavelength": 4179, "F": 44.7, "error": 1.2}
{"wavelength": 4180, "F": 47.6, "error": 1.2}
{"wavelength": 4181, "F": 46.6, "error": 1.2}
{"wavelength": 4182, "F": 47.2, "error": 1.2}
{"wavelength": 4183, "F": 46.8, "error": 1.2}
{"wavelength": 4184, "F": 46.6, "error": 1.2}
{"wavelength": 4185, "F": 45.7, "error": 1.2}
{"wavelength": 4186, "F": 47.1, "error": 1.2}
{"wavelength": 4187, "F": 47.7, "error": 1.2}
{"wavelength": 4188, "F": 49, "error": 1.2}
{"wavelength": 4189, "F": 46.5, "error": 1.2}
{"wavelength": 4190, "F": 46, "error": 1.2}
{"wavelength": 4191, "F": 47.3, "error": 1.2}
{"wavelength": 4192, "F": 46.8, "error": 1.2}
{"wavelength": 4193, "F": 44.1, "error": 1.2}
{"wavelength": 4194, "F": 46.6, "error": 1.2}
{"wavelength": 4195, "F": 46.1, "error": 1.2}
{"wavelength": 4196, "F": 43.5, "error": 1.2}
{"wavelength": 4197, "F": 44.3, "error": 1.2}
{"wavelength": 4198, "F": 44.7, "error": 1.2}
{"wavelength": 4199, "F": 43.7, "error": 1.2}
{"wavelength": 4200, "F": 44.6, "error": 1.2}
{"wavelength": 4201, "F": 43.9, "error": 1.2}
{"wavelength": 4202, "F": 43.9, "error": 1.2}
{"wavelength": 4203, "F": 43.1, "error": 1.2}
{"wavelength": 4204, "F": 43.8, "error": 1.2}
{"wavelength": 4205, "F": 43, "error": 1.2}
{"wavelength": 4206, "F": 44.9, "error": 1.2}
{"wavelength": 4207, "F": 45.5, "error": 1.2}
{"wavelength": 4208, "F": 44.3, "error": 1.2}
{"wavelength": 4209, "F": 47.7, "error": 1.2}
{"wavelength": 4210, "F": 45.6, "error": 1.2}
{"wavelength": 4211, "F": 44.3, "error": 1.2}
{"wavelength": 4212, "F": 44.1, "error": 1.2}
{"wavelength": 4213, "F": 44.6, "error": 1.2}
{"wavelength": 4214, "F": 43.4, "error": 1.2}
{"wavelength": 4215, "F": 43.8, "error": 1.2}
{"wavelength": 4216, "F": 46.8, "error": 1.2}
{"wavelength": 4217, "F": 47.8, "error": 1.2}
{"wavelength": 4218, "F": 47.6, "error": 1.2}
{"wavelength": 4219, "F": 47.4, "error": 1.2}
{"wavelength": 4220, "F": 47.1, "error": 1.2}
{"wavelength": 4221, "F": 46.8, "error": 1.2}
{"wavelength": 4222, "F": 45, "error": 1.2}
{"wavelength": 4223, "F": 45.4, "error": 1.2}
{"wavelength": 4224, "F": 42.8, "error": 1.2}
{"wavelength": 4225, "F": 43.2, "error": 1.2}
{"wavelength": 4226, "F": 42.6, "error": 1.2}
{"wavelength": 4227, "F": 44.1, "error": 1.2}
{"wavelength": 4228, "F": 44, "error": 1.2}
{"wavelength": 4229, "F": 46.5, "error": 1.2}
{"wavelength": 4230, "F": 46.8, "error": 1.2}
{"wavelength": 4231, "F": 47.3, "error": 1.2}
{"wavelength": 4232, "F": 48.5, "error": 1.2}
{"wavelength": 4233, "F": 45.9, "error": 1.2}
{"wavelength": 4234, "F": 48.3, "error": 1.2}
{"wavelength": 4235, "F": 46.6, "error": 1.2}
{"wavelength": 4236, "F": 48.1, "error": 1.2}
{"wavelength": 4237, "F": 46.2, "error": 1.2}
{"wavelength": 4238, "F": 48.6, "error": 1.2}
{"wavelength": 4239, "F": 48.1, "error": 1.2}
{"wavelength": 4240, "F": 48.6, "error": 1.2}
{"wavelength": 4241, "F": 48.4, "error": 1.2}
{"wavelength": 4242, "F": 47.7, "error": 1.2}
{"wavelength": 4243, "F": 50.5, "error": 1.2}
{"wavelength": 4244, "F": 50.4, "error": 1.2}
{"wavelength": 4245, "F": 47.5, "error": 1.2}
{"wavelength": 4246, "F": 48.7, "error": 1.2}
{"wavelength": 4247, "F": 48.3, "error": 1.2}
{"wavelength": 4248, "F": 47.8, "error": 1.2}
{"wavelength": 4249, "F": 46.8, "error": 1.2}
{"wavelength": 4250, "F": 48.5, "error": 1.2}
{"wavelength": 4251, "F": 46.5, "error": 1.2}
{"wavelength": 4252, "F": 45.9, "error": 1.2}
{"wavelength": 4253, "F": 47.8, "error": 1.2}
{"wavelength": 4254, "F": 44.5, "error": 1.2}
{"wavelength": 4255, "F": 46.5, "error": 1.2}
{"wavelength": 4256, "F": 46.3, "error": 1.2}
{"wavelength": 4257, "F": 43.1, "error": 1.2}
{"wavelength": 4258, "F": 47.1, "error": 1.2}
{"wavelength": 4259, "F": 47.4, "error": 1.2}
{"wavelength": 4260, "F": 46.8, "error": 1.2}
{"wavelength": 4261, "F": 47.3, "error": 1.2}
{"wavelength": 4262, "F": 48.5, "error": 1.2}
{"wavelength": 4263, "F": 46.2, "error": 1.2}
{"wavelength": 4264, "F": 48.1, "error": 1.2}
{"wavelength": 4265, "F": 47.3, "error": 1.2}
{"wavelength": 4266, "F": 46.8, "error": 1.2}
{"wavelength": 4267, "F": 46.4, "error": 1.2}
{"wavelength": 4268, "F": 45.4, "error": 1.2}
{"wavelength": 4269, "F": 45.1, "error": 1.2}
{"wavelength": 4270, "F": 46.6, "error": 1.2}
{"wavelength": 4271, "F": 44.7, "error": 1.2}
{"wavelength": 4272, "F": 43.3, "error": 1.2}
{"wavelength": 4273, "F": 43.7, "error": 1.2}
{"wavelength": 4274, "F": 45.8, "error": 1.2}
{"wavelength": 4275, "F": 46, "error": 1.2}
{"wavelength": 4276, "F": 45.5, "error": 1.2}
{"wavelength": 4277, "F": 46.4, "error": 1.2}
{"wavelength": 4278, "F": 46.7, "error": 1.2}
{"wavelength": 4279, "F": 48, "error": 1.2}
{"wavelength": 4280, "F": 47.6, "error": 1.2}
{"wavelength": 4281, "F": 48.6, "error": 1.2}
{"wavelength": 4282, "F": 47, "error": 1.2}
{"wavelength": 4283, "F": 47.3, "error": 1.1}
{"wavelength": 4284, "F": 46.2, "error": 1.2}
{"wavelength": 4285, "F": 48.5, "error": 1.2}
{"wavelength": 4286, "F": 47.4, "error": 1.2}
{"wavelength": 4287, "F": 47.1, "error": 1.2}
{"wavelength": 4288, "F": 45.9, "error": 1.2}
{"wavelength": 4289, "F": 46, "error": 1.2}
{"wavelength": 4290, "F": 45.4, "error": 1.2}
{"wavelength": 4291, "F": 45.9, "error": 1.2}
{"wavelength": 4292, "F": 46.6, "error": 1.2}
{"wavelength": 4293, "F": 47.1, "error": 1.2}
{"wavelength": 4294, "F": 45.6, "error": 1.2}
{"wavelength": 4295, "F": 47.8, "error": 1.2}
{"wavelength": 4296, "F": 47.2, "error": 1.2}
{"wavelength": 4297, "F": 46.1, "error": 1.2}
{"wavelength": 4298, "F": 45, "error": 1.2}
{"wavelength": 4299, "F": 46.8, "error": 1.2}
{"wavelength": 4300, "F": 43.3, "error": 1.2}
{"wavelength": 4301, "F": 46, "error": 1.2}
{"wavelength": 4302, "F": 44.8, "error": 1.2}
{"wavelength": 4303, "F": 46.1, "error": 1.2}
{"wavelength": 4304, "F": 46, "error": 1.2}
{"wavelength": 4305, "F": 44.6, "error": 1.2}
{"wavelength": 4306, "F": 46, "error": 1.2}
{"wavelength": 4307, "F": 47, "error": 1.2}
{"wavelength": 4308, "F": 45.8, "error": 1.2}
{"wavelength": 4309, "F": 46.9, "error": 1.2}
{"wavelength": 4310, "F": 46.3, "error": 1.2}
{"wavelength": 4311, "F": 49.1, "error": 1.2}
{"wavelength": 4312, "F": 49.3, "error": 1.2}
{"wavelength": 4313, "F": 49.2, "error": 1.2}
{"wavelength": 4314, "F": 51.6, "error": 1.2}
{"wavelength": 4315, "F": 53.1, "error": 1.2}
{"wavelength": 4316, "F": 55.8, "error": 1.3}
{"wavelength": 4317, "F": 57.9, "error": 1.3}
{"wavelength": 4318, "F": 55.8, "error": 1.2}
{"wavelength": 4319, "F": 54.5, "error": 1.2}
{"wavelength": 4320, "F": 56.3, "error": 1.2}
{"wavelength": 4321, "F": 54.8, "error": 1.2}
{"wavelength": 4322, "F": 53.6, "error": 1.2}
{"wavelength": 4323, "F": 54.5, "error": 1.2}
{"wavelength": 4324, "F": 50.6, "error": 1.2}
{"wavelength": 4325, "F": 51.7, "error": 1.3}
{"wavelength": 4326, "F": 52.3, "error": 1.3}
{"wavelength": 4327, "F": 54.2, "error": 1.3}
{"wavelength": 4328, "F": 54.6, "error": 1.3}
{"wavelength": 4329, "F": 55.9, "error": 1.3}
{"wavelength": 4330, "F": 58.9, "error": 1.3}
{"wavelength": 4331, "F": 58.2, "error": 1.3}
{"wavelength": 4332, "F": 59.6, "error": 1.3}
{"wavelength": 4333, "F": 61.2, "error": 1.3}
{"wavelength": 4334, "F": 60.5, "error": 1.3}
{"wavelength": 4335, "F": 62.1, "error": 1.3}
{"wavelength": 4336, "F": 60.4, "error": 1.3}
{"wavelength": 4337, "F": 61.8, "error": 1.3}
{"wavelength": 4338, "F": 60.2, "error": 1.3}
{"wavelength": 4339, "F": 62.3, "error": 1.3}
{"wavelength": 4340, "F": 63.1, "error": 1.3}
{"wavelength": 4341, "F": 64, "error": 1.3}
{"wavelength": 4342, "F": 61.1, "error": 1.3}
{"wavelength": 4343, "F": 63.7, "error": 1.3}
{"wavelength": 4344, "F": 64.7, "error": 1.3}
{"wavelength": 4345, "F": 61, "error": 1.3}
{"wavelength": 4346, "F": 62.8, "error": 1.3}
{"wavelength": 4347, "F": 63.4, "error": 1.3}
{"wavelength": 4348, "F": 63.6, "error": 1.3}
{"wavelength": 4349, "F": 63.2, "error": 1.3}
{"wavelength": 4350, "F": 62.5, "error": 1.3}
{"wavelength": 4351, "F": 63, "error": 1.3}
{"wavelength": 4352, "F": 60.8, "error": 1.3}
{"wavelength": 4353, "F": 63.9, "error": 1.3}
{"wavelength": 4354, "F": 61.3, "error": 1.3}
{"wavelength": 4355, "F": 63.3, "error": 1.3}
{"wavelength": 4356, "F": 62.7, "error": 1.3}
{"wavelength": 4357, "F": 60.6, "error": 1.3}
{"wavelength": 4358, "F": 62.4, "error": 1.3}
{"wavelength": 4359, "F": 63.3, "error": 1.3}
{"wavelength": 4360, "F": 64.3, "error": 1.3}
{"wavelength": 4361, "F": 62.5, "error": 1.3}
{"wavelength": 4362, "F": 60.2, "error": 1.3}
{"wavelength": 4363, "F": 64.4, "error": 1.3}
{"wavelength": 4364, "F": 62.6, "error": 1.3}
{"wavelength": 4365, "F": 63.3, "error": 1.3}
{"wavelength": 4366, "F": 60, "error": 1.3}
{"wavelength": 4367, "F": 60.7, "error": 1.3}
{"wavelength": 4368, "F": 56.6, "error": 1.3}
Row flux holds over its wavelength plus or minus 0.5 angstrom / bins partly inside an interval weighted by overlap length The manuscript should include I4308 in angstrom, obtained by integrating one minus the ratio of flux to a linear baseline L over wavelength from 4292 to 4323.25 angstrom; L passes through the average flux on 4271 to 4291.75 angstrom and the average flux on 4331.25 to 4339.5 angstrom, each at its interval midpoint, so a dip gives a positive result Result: 2.59 angstrom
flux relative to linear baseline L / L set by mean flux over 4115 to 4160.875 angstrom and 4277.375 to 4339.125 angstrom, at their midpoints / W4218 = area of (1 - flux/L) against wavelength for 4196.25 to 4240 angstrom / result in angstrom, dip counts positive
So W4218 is 3.6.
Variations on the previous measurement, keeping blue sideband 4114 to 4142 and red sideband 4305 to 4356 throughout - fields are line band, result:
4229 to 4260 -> 3.8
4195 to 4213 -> 2.8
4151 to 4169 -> 1.7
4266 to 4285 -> 3.1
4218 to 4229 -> 1.7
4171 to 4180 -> 1.2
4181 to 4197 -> 1.7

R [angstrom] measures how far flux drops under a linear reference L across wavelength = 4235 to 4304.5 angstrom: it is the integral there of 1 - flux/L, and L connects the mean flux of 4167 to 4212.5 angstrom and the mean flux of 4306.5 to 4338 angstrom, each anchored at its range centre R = 5.6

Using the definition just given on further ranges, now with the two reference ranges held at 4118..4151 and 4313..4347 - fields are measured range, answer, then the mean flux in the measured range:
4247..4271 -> 3.49 angstrom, 46.6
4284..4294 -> 1.68 angstrom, 46.6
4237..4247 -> 0.96 angstrom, 48.6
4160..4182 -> 1.80 angstrom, 46.3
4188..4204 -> 2.01 angstrom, 45.1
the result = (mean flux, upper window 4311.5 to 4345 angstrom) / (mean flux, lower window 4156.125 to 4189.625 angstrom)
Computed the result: 1.24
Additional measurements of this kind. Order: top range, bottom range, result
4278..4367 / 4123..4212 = 1.17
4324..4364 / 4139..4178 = 1.31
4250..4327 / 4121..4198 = 1.02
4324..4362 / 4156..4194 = 1.31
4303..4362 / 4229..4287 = 1.22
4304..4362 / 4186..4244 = 1.25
